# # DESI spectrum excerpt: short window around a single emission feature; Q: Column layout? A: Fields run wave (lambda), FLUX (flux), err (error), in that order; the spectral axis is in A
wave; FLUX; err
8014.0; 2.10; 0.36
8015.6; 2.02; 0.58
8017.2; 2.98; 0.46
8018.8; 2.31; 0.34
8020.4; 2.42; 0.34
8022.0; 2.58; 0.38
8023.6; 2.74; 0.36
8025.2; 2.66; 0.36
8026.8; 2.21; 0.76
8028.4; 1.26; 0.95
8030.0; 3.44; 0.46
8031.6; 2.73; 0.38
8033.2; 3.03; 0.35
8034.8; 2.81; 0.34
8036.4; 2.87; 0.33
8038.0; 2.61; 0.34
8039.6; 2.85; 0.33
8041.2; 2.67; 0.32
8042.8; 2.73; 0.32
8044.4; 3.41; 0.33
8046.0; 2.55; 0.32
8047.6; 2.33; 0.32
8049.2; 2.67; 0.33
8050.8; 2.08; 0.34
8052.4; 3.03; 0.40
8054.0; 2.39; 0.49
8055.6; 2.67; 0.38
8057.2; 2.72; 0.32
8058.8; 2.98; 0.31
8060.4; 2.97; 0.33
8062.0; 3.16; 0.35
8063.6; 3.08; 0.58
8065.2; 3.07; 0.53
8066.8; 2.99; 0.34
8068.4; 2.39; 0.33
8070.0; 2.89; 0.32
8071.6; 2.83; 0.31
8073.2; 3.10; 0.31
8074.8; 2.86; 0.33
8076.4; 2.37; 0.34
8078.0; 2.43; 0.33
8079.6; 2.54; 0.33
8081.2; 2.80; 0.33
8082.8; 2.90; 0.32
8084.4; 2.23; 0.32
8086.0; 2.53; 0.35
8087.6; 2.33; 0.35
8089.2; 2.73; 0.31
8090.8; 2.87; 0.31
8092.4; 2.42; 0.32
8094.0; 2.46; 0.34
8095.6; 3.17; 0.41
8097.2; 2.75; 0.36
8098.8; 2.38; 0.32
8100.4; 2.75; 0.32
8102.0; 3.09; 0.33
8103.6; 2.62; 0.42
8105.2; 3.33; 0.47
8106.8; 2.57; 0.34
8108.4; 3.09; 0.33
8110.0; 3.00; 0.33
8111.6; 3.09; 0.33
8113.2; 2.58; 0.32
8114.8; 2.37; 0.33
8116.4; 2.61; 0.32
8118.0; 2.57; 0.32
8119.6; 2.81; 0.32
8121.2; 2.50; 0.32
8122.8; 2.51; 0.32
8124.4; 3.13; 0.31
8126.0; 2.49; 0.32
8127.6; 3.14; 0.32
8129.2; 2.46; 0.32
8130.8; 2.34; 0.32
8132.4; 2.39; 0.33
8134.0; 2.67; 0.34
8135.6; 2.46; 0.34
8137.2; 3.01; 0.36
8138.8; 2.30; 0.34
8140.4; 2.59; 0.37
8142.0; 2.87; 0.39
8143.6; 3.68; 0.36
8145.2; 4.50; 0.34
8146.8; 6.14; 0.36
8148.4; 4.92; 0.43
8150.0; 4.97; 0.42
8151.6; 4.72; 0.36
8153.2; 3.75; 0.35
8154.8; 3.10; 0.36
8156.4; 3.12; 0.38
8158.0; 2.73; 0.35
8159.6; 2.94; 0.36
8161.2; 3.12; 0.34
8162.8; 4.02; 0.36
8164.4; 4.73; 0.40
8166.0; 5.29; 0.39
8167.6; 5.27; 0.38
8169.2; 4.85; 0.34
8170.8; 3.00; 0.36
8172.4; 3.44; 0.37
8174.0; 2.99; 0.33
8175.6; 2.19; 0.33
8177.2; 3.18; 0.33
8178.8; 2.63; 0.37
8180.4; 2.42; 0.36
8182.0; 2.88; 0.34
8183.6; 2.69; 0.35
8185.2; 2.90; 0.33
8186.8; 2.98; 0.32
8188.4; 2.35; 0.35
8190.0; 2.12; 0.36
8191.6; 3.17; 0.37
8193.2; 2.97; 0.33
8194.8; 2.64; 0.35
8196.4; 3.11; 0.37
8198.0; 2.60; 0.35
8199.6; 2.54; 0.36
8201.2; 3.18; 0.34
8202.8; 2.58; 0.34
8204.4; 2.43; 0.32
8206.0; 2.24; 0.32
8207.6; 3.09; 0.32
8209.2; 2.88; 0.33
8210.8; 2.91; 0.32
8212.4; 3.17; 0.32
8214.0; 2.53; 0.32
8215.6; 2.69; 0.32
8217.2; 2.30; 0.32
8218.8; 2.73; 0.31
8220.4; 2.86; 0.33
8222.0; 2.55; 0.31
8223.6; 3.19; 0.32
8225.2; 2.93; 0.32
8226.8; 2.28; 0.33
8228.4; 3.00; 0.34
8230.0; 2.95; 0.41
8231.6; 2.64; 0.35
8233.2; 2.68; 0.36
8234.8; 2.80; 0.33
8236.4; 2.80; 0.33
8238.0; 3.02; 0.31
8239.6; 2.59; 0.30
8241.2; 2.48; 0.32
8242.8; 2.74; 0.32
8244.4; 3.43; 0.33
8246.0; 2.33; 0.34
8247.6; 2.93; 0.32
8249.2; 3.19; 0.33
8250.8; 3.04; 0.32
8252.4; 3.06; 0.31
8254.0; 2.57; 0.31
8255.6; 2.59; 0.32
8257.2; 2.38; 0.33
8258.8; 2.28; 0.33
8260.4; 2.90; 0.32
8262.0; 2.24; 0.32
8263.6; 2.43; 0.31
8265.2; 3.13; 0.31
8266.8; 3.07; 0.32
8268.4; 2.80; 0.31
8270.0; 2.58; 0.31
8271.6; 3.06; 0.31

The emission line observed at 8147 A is [S II] 6716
